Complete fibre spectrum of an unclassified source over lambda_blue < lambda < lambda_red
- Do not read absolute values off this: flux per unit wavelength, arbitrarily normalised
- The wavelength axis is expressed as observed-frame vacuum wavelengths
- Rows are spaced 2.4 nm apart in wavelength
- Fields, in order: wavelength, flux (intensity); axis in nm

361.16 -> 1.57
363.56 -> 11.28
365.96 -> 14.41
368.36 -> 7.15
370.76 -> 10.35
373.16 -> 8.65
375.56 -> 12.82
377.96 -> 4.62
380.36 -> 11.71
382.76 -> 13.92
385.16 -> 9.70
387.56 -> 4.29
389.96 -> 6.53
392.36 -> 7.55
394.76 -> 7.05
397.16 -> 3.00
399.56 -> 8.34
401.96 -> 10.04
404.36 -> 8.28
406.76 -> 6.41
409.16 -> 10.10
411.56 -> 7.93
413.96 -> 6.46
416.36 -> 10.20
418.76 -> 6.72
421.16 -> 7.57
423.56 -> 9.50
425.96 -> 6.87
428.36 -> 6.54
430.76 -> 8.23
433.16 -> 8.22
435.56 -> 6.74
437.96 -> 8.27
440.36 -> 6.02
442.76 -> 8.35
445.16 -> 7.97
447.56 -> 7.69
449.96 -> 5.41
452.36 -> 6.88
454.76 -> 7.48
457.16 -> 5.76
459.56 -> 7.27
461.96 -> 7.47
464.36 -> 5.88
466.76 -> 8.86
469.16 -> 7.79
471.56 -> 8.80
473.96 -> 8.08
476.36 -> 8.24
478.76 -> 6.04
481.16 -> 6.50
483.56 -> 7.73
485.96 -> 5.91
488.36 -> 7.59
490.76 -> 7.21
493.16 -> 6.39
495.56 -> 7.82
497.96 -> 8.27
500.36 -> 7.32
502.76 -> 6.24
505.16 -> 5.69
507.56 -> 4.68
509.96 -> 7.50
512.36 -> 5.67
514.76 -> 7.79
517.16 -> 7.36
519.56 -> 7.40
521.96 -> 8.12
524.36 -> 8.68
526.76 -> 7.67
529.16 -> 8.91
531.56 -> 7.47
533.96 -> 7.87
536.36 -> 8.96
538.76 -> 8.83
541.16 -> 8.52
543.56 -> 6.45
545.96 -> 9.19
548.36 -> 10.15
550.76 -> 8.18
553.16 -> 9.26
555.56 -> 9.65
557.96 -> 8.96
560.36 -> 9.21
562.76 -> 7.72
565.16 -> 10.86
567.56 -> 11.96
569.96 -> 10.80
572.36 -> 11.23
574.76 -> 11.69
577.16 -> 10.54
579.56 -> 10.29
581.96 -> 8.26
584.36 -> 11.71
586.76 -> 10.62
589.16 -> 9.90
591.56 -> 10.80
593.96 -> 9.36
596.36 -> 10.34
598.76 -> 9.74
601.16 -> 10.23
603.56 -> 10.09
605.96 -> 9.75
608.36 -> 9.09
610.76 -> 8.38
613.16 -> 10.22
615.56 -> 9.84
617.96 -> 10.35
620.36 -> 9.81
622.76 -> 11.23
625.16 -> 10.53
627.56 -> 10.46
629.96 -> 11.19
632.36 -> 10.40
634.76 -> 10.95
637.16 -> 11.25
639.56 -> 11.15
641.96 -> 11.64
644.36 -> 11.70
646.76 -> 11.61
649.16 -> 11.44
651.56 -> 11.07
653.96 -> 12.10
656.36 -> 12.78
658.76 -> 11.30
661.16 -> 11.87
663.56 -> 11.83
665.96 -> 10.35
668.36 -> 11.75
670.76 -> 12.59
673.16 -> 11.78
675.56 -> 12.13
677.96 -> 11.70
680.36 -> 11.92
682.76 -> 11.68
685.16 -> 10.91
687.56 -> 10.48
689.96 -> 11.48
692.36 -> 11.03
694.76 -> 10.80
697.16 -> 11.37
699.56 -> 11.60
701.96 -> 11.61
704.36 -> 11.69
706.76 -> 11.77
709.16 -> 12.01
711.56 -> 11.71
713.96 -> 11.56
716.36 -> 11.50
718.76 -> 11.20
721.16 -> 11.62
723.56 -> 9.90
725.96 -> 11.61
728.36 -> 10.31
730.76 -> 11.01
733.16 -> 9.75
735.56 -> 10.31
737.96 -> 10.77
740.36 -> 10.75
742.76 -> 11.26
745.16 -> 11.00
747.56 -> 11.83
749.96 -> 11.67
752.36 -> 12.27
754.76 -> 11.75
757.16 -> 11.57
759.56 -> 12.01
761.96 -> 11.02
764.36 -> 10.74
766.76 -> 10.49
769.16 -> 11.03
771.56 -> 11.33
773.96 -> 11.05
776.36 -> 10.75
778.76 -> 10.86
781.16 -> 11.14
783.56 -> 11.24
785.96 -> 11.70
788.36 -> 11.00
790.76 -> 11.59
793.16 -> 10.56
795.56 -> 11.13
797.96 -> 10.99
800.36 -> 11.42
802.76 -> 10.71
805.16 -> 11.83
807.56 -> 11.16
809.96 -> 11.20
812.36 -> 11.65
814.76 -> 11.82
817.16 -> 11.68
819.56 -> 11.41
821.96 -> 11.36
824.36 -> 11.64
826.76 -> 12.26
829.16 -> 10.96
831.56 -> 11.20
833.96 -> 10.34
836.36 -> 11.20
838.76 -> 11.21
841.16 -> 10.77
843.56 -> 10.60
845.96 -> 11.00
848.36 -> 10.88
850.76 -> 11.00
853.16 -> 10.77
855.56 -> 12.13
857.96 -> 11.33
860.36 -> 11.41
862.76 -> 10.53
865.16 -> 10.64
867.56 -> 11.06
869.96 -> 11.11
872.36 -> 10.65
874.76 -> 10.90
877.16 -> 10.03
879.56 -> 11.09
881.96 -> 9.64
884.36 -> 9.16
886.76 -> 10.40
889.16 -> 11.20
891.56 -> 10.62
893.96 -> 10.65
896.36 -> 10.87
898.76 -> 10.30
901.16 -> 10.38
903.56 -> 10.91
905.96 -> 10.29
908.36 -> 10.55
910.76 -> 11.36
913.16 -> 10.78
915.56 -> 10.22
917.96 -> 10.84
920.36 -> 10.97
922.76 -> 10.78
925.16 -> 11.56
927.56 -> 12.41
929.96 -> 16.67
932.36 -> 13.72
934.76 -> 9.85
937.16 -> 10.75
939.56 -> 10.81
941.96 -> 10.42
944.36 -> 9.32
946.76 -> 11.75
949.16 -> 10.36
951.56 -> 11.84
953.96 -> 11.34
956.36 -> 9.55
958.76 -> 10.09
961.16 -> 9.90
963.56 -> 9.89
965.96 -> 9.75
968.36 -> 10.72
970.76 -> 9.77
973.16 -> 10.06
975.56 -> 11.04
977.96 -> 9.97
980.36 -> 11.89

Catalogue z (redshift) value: 0.417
